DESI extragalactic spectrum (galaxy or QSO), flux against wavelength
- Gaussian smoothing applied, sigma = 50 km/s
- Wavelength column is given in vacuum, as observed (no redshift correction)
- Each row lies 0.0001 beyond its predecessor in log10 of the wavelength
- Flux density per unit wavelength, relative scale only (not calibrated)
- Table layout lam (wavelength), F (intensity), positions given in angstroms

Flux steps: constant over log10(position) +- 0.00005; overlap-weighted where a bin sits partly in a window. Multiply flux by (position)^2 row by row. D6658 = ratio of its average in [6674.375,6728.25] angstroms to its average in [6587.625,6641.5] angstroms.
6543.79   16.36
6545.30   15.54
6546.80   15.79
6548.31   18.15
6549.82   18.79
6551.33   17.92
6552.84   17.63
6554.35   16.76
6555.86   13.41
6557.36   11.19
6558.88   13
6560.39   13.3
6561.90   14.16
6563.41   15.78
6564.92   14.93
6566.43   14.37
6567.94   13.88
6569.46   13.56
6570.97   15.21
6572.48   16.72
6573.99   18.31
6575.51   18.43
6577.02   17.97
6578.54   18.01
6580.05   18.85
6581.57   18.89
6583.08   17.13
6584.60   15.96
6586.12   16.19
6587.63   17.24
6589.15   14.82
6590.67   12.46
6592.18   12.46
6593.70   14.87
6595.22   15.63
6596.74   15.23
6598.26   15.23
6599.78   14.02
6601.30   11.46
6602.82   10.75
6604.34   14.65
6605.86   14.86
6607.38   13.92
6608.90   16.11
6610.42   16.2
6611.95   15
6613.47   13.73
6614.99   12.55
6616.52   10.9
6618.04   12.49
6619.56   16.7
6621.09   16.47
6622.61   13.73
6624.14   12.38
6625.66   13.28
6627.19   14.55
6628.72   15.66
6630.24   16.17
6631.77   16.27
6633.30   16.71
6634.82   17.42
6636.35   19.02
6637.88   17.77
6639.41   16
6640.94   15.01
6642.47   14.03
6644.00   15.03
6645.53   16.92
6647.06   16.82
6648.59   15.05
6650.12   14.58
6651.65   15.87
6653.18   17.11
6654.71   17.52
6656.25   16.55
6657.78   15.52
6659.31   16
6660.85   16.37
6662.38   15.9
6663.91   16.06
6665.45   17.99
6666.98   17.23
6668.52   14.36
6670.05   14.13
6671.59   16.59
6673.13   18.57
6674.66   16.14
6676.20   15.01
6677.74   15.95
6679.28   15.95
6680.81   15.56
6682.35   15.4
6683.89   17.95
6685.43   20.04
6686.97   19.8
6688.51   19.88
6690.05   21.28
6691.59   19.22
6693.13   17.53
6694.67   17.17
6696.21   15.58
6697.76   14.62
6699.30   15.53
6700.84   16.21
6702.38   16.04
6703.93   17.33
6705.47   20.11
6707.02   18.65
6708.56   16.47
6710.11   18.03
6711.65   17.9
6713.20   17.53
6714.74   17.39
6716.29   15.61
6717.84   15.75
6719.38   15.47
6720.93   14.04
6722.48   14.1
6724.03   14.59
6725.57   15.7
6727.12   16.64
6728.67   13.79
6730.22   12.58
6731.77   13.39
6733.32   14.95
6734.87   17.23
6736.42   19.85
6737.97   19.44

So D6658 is 1.17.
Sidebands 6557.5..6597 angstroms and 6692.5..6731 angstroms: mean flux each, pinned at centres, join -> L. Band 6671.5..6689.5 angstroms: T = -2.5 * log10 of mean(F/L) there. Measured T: -0.083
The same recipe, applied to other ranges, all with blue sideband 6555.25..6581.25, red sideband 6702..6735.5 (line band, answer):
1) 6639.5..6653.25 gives 0.01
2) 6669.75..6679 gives -0.02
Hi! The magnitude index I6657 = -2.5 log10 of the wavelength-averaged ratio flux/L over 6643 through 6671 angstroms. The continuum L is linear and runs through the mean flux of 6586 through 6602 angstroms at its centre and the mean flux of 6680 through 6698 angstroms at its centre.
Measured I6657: 0.05 mag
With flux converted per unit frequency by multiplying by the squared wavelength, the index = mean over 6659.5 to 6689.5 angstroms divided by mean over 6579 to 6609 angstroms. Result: 1.14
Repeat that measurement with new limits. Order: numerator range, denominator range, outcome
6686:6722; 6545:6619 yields 1.18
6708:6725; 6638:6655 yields 1.04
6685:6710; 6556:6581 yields 1.20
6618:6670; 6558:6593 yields 1.03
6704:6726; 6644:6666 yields 1.04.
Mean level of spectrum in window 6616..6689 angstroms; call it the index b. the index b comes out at 16.1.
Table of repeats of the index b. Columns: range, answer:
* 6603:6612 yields 14.8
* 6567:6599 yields 16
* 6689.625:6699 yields 17.3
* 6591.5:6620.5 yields 14.1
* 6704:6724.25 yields 16.7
